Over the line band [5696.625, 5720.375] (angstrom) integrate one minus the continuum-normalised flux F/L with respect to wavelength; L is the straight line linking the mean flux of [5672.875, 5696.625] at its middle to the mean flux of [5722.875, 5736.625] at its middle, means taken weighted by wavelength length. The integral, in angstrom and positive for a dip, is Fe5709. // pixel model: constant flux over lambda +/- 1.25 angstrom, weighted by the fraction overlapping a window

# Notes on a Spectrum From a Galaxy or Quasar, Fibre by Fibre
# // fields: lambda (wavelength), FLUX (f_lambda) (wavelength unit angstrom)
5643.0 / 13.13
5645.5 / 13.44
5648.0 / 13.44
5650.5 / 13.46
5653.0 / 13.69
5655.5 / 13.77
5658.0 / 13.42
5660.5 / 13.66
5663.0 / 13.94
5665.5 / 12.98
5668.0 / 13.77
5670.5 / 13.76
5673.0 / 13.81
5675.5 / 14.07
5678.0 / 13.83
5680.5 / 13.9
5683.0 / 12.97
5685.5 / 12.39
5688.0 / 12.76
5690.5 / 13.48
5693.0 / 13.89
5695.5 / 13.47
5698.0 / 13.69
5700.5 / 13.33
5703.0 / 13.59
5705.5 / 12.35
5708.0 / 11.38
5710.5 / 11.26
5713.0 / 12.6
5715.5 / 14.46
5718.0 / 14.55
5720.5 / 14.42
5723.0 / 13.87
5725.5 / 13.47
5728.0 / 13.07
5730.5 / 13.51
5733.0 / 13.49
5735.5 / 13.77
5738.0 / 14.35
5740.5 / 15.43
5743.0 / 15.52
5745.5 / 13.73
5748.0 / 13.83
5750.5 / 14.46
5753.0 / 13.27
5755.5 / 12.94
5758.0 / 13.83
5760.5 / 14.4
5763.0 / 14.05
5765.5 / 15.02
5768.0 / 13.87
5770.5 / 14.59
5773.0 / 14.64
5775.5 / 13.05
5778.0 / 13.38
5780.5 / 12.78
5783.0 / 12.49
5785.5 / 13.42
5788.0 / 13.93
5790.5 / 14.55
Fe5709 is 0.7 angstrom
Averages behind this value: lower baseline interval 13.4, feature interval 13.1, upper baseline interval 13.5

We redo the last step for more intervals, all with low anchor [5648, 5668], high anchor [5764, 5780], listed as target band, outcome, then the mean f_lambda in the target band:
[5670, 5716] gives 1.8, 13.2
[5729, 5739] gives 0.1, 13.7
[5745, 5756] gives 0.2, 13.7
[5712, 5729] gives 0.0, 13.8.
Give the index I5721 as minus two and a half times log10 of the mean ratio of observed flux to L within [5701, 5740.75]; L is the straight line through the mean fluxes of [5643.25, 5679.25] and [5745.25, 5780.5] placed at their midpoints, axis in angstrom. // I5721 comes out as 0.03 mag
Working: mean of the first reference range 13.6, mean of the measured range 13.4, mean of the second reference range 13.9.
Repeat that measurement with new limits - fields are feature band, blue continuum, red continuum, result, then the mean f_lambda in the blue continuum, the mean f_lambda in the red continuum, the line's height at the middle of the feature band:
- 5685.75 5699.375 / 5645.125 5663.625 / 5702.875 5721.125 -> -0.01 mag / 13.6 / 13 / 13.2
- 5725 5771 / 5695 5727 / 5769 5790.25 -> -0.05 mag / 13.3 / 13.6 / 13.4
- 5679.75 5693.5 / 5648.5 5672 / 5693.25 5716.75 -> 0.00 mag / 13.6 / 12.9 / 13.2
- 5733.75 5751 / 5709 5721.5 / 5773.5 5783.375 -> -0.09 mag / 13.4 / 13.1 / 13.3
